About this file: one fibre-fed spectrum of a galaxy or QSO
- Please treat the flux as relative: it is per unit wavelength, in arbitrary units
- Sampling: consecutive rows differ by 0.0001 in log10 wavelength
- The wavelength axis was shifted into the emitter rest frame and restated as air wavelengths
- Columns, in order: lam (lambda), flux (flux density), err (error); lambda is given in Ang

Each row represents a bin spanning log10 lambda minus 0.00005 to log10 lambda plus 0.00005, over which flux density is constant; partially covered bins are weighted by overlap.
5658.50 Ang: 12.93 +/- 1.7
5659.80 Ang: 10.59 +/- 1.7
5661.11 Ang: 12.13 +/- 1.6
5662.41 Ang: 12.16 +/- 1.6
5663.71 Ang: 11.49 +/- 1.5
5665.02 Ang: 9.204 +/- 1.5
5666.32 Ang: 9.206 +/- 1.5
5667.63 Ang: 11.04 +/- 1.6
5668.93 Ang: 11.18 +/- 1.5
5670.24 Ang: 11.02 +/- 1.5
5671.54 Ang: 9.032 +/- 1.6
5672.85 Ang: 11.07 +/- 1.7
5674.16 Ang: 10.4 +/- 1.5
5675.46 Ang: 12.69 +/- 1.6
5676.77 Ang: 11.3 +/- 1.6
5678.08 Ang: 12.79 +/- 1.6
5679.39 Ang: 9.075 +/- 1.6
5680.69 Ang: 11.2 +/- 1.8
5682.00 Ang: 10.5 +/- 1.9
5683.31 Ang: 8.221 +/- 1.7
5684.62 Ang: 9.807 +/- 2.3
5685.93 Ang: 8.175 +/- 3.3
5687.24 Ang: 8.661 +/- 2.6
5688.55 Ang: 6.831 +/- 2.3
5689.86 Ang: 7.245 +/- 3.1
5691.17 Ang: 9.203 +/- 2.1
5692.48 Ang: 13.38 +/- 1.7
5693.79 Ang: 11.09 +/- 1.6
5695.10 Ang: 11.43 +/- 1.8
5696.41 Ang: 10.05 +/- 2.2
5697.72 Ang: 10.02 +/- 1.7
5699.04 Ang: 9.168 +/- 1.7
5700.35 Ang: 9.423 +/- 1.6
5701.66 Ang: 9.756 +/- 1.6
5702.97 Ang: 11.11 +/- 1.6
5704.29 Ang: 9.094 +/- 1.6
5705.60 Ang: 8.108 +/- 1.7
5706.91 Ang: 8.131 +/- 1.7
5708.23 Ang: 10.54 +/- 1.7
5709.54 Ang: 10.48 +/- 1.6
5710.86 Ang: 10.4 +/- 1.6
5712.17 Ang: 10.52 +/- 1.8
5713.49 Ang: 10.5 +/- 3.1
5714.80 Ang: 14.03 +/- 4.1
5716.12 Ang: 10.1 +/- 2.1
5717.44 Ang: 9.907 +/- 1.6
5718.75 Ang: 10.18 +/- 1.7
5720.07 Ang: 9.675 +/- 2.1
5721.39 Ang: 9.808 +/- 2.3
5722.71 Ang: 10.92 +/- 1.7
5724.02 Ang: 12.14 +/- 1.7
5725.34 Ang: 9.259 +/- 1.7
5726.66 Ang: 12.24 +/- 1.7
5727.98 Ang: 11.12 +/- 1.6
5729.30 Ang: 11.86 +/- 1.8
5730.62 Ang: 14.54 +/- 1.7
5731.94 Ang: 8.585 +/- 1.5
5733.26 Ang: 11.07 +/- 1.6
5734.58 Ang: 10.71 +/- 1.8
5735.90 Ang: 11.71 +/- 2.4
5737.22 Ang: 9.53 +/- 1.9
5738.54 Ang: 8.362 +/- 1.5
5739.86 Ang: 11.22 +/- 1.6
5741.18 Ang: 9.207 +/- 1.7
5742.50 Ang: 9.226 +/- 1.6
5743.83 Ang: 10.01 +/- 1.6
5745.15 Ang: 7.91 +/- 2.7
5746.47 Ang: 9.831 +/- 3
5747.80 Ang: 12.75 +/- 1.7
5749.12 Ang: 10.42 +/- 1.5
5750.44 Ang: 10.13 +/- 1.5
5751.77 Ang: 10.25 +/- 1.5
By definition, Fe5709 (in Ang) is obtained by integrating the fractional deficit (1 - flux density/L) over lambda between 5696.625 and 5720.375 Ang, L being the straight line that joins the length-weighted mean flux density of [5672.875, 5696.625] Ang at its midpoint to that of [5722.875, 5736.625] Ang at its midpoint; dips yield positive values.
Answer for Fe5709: 1.5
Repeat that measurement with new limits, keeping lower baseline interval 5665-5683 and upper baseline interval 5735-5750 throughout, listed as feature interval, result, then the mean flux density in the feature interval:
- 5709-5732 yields -1.6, 11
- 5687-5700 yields 1.0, 9.74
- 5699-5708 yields 0.9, 9.33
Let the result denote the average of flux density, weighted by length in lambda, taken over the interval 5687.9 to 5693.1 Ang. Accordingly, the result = 9.14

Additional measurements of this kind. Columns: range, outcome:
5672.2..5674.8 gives 10.7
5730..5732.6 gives 11.5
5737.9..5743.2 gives 9.51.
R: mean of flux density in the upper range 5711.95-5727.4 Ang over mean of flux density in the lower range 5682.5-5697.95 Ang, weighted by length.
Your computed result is 1.13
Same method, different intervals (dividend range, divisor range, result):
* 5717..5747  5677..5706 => 1.06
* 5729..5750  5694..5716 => 1.02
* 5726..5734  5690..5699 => 1.10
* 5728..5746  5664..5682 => 0.96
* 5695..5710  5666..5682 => 0.89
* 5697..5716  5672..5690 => 1.02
